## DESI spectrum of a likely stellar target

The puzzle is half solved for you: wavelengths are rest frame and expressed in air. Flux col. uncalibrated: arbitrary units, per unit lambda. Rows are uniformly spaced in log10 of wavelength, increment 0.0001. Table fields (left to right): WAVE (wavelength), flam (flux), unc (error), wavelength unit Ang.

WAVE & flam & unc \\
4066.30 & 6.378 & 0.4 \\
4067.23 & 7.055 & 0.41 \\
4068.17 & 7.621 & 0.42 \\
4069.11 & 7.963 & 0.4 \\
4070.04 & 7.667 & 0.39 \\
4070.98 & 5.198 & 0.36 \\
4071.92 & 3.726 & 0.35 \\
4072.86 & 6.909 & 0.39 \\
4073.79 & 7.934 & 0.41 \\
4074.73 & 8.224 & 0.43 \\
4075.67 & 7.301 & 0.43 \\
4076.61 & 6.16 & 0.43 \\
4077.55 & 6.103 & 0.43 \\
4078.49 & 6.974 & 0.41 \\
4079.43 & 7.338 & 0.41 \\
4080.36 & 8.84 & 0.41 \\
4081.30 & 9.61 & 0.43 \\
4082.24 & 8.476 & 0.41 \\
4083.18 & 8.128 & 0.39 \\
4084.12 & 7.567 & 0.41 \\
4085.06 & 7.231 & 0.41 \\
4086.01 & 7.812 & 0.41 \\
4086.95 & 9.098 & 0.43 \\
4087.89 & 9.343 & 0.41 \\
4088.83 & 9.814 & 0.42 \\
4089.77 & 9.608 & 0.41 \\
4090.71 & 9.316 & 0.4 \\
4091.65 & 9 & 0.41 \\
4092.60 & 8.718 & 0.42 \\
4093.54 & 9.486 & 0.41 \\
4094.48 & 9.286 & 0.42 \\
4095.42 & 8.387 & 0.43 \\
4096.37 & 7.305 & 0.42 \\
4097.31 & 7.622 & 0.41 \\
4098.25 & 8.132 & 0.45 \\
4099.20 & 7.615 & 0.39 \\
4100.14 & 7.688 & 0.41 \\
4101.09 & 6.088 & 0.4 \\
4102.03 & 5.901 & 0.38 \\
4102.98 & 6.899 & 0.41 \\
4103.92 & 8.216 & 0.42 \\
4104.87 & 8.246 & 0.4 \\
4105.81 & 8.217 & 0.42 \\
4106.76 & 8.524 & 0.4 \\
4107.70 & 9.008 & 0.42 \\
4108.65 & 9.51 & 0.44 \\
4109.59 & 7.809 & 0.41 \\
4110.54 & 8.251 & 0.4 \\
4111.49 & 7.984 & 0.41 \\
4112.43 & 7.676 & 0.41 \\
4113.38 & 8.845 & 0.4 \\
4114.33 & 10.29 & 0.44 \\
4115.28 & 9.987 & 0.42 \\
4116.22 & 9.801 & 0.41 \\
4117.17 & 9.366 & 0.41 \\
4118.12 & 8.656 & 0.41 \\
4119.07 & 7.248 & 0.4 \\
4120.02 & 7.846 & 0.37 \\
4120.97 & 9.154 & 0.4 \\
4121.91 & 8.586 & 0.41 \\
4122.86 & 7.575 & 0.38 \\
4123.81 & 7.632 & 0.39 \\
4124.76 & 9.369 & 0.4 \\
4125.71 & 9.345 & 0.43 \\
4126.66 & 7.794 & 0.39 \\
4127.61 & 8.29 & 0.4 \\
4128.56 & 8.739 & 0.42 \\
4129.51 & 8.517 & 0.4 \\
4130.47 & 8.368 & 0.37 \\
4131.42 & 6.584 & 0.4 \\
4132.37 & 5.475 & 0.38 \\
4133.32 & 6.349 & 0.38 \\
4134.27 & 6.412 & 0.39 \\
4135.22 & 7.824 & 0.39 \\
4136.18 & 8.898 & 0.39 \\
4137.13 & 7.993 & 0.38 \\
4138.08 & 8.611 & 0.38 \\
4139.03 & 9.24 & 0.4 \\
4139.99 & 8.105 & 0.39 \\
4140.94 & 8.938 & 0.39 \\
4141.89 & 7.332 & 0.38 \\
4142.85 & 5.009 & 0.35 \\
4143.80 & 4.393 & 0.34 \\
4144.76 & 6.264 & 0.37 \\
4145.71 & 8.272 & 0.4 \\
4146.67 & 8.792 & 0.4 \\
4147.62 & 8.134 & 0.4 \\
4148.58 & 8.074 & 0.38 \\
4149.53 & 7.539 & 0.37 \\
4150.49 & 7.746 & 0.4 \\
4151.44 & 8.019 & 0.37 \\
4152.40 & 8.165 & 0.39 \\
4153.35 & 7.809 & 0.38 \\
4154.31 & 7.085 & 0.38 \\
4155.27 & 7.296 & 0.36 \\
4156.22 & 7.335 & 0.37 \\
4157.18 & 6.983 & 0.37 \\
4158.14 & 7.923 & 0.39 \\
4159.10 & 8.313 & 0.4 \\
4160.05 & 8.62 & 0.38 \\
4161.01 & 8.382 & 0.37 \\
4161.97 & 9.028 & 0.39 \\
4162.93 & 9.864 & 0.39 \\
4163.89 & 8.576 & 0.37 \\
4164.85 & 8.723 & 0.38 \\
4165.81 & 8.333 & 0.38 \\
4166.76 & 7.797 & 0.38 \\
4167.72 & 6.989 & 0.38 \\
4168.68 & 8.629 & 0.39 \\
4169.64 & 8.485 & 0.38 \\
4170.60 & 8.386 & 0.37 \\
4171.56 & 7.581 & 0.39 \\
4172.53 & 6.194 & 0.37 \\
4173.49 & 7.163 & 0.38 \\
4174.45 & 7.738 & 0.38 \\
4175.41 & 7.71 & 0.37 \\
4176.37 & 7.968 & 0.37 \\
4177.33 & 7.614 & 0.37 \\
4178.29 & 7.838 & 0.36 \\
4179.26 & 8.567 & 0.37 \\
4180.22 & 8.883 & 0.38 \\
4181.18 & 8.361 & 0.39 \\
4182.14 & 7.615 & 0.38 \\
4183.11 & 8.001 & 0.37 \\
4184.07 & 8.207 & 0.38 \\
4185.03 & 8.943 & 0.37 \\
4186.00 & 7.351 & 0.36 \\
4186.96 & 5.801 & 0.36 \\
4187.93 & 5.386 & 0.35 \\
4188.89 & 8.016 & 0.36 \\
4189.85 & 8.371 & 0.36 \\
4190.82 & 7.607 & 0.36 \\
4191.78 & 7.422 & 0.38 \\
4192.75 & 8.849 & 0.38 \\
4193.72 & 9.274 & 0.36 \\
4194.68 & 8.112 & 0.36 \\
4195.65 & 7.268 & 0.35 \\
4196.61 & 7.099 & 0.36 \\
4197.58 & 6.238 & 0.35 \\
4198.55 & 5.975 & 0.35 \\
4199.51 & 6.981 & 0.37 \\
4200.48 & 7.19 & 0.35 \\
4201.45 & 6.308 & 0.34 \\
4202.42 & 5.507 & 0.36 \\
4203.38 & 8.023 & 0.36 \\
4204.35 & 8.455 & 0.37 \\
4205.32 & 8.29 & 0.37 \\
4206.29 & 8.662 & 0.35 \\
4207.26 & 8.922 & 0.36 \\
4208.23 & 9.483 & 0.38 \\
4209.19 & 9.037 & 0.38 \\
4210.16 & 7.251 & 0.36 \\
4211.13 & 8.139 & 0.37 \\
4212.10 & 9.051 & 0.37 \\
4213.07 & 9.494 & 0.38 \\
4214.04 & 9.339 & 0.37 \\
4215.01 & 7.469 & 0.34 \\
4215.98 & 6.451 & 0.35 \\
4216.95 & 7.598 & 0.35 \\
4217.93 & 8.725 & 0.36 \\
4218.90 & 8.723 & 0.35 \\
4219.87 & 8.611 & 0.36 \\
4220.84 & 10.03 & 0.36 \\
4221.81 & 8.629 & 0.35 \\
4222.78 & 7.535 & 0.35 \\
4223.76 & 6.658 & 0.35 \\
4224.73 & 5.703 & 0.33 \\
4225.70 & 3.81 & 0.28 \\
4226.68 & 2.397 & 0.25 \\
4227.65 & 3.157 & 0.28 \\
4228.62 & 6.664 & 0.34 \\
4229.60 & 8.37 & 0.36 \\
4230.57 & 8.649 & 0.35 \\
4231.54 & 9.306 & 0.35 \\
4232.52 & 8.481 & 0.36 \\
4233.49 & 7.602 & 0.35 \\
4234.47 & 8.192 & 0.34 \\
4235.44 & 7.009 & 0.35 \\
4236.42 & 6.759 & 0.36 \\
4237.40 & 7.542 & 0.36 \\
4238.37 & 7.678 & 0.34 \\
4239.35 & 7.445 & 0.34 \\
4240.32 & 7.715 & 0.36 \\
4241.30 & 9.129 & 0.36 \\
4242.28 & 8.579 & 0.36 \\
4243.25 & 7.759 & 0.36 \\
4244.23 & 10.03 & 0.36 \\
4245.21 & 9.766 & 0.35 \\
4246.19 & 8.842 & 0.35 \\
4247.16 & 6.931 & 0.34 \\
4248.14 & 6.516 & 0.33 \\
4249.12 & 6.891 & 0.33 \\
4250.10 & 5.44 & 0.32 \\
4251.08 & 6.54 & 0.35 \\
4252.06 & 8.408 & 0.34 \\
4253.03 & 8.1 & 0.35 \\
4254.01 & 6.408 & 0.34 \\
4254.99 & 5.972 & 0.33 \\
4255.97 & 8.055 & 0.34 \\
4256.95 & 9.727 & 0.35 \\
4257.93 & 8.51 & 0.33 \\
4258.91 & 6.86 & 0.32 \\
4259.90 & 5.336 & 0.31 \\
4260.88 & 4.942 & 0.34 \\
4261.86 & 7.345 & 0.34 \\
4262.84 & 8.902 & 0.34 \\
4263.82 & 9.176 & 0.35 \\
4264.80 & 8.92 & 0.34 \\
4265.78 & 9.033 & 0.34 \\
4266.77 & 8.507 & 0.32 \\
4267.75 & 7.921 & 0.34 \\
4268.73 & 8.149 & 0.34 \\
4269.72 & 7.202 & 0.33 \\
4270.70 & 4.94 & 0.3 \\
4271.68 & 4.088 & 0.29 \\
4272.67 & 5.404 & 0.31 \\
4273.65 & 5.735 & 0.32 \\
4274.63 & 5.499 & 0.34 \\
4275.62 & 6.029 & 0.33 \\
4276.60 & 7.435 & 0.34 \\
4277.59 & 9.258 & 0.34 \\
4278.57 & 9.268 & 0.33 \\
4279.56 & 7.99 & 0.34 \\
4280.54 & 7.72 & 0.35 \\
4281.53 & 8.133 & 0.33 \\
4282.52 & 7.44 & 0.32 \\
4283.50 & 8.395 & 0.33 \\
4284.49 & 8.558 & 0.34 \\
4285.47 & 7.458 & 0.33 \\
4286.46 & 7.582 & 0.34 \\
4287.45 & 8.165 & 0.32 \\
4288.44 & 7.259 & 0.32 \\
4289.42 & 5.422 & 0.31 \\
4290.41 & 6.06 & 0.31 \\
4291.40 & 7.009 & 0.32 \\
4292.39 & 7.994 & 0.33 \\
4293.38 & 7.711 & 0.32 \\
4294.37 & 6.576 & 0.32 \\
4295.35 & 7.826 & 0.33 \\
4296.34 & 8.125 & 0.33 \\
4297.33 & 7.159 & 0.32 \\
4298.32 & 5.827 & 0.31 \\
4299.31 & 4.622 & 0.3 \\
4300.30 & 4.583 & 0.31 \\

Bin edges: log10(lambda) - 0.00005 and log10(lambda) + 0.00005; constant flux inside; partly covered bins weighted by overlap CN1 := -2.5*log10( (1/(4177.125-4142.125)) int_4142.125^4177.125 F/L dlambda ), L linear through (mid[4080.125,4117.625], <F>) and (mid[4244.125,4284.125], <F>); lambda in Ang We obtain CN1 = 0.05 mag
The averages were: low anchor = 8.46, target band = 7.75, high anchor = 7.44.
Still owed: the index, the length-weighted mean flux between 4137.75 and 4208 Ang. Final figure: 7.77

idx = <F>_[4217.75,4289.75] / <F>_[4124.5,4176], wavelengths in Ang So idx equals 1.0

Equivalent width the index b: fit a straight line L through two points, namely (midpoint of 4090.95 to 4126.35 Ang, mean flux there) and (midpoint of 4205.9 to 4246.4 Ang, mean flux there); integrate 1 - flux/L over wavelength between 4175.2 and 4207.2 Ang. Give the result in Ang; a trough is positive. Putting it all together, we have 1.4 Ang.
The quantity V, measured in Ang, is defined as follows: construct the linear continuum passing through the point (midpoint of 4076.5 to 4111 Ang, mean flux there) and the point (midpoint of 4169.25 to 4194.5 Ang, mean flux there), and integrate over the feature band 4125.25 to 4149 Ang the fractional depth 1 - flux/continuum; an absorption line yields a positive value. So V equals 0.98 Ang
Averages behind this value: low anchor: 8.17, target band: 7.67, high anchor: 7.82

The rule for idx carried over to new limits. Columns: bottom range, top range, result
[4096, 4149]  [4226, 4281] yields 0.93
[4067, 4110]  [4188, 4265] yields 0.97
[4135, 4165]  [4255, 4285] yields 0.94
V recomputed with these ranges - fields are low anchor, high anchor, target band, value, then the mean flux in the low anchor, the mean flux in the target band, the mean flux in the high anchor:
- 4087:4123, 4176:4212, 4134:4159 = 1.5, 8.46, 7.64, 7.77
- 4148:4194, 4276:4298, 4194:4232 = 1.4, 7.92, 7.53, 7.64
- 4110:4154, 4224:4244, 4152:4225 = -3.7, 8.02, 7.9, 7.13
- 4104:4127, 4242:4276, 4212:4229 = 1.1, 8.61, 7.19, 7.32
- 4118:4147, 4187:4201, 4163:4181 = -1.2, 7.78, 8.01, 7.36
